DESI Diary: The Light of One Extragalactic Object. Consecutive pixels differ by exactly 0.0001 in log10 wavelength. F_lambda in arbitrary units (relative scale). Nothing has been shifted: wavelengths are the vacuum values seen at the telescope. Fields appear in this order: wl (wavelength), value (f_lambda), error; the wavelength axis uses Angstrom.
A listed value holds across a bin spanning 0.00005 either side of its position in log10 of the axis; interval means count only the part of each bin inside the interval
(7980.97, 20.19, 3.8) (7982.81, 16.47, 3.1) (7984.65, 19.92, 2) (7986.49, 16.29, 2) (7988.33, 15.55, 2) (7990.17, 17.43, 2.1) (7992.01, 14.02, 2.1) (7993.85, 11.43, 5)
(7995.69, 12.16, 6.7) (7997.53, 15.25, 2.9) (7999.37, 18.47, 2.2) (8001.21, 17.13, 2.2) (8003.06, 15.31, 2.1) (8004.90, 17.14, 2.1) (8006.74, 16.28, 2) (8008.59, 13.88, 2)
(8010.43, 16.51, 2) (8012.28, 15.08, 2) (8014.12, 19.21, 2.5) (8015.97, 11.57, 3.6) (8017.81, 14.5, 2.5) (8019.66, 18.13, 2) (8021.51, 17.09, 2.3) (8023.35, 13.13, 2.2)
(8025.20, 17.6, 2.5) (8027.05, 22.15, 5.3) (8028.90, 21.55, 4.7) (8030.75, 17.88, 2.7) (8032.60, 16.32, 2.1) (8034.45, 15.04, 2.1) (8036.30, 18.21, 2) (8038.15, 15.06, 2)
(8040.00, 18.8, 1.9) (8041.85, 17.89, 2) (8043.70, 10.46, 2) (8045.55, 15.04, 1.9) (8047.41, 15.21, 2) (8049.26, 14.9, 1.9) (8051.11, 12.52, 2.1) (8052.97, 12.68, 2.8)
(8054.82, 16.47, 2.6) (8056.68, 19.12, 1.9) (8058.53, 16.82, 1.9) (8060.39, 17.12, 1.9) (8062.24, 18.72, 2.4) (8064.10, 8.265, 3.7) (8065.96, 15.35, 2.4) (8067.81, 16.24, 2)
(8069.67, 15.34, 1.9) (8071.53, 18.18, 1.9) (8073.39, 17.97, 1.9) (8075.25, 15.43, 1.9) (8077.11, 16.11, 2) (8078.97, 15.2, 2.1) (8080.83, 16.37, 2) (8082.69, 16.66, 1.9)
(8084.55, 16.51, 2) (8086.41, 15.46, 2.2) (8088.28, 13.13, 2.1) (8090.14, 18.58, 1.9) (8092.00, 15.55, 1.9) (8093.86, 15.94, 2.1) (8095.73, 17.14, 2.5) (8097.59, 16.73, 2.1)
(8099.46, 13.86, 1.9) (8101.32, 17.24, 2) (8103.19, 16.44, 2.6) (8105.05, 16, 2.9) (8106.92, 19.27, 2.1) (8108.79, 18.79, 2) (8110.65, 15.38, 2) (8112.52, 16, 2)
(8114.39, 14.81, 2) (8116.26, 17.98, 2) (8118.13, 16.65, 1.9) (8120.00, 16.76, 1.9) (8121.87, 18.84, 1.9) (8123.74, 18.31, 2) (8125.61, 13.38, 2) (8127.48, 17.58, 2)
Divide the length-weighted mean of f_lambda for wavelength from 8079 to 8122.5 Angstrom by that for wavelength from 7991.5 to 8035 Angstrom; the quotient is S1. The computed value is 1.0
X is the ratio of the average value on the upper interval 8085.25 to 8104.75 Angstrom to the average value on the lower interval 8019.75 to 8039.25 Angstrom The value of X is 0.92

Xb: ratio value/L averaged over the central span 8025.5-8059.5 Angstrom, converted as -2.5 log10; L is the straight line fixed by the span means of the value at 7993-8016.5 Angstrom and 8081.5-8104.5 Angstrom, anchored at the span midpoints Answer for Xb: -0.05 mag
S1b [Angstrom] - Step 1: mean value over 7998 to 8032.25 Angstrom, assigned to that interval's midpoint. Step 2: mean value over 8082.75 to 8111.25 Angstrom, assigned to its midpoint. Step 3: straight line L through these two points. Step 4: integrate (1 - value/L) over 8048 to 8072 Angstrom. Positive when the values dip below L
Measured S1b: 1.6 Angstrom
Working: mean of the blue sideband 16.8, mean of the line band 15.5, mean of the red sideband 16.4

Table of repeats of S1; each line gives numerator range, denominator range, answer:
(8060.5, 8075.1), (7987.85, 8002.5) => 1.04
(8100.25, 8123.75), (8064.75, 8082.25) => 1.06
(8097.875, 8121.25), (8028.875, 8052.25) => 1.05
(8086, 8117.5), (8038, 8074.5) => 1.05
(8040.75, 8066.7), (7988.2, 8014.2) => 0.97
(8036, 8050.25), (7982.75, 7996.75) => 1.02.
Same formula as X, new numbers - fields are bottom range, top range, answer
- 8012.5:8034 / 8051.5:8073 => 0.93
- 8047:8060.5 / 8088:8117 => 1.06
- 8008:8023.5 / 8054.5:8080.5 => 1.04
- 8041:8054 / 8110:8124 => 1.19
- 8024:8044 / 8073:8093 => 0.92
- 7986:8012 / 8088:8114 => 1.07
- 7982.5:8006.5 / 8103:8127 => 1.06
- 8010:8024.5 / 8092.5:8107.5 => 1.05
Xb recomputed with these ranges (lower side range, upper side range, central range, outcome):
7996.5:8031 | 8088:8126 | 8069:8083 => 0.02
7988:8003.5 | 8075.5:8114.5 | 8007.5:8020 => 0.00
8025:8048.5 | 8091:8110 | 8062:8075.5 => 0.09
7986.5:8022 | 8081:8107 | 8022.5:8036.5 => -0.13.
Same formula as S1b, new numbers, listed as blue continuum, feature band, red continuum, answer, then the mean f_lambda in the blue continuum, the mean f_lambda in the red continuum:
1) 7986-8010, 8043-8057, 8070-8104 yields 1.3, 15.4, 16.2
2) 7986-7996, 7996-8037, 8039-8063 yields -4.2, 14.5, 15.8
